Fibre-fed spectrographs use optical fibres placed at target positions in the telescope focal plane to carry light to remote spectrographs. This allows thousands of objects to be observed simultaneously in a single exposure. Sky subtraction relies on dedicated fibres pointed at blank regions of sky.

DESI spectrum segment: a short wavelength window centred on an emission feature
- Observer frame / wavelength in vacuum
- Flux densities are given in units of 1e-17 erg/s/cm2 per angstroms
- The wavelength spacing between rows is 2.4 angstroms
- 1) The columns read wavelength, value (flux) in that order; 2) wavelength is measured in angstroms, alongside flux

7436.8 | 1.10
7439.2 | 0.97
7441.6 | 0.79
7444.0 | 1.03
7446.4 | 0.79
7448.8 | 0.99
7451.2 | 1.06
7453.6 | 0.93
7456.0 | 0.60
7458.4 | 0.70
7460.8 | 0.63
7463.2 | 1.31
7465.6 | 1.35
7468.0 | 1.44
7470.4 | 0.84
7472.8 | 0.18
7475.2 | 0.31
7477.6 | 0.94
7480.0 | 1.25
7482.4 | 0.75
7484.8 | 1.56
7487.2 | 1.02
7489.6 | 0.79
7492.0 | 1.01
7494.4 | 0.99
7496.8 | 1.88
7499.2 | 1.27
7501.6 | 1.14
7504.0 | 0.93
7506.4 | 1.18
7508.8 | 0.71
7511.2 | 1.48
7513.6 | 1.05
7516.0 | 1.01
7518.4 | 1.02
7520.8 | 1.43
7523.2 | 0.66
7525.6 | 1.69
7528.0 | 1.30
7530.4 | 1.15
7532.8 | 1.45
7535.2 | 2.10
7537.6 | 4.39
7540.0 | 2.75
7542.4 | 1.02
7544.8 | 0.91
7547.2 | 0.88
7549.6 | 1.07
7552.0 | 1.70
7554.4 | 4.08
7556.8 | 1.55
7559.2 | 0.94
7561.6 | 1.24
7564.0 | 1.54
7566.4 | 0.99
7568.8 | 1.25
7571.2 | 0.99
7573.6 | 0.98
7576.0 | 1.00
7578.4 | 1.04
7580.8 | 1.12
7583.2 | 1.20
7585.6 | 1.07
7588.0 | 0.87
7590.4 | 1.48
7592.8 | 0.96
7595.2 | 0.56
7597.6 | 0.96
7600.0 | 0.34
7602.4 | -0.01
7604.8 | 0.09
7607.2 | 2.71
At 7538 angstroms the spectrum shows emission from [S II] 6716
